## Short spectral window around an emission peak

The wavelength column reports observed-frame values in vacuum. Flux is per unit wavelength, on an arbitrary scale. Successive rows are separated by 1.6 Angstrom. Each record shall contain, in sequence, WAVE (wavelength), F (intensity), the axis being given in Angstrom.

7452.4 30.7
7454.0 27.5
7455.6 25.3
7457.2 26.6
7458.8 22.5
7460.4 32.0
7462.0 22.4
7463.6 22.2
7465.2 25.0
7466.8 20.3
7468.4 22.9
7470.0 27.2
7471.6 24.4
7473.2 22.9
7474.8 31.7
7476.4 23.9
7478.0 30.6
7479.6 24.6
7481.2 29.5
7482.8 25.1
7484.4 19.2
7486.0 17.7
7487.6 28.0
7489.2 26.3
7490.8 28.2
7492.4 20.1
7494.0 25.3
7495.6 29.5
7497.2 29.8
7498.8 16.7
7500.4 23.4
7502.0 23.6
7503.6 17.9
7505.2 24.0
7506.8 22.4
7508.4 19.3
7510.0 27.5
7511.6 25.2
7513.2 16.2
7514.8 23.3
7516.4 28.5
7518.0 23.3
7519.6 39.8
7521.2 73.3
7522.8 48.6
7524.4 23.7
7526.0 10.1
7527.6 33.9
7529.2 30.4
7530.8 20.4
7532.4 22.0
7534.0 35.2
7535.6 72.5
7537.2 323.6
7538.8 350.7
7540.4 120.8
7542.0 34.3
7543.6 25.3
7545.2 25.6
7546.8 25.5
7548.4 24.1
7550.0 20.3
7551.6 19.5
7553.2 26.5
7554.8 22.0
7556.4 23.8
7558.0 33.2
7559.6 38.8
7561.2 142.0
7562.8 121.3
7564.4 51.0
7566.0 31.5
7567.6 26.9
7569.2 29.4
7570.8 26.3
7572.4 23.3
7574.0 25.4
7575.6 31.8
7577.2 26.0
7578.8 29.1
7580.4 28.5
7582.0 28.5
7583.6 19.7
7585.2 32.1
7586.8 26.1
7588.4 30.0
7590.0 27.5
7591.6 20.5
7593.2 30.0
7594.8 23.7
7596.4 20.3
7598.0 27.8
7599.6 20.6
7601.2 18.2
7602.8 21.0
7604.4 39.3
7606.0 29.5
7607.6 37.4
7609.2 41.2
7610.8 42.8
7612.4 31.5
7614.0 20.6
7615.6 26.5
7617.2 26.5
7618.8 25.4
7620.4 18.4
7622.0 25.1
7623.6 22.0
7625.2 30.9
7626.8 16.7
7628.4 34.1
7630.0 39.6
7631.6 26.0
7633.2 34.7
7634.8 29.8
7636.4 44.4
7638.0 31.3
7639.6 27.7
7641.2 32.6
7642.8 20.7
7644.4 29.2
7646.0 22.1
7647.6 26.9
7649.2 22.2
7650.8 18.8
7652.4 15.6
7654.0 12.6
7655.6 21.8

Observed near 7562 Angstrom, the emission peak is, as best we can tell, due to [N II] 6583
